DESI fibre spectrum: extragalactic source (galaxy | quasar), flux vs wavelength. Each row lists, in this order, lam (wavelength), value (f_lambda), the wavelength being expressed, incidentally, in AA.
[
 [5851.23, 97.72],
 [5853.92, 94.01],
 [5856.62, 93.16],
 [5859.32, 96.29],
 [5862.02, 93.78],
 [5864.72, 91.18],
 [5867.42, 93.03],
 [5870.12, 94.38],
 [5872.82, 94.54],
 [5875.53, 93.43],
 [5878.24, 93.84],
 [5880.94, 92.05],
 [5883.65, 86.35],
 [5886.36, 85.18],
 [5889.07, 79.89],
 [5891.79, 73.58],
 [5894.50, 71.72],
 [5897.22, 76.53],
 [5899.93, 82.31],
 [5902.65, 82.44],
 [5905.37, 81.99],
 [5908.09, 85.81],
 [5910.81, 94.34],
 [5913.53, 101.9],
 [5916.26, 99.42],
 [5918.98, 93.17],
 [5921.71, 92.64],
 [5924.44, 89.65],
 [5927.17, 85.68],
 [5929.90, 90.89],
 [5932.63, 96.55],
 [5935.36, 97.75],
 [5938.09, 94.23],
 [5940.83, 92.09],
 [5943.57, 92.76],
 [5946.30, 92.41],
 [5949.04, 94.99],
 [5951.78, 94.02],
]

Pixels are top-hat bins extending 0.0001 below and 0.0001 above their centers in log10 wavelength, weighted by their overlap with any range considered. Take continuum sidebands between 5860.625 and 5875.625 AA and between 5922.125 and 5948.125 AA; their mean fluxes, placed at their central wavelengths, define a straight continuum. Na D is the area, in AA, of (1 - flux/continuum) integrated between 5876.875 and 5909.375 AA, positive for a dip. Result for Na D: 3.6 AA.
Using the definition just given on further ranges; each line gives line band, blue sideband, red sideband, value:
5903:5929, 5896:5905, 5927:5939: -1.32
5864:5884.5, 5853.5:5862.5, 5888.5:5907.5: -1.08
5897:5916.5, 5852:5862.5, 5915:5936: 1.11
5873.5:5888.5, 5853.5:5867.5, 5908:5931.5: 0.57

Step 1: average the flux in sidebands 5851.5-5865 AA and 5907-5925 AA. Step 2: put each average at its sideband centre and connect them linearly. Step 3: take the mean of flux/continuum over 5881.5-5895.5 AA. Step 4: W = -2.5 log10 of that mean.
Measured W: 0.17 mag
